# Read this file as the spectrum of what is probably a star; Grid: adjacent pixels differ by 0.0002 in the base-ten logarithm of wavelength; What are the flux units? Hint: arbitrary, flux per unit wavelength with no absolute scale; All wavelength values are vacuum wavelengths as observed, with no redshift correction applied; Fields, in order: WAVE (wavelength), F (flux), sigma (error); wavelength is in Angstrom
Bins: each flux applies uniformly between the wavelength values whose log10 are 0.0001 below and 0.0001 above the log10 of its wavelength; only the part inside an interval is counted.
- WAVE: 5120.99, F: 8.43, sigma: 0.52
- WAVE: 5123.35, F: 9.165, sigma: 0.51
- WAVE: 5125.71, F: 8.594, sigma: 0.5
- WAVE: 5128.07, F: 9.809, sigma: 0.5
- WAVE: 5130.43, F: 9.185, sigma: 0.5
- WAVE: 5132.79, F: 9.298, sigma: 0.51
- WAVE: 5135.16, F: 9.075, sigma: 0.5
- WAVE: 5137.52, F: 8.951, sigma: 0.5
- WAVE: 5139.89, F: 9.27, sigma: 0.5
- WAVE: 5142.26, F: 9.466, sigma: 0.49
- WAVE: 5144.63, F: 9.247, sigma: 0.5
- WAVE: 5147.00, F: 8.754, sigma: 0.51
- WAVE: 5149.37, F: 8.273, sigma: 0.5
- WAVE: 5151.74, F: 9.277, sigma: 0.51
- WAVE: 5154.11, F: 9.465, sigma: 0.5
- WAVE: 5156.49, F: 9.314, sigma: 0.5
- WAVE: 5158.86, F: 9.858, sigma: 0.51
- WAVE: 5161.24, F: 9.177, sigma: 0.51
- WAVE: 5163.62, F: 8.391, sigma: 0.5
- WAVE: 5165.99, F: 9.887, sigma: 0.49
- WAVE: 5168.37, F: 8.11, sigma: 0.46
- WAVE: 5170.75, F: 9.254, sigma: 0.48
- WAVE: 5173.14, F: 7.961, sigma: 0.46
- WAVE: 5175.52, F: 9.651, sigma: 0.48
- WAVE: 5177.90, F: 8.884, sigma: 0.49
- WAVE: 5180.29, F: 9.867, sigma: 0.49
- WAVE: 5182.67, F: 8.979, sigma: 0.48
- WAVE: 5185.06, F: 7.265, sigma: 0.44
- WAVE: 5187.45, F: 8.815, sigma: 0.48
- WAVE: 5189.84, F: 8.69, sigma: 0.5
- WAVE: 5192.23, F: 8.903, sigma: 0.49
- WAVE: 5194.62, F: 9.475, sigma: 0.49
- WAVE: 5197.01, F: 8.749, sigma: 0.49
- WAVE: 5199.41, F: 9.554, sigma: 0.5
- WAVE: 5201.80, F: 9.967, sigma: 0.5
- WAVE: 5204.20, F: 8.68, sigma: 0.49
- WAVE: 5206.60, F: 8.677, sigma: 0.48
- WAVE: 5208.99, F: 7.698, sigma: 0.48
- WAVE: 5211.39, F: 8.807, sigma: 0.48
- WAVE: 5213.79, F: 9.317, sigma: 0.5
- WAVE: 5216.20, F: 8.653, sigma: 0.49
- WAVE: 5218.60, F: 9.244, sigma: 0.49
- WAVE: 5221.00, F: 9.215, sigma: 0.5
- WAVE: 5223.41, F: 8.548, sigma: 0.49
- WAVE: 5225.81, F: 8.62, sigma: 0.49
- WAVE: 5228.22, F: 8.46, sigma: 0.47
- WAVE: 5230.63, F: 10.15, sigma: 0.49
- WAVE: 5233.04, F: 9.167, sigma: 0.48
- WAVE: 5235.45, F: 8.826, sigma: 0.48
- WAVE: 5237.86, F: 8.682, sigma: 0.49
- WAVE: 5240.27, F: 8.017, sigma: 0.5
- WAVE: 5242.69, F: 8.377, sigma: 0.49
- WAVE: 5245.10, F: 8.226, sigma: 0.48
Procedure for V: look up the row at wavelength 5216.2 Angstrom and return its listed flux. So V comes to 8.653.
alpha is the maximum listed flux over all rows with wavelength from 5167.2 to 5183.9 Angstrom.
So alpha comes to 9.867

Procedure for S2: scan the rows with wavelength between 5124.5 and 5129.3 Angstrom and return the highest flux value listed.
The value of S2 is 9.809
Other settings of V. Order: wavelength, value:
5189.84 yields 8.69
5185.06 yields 7.265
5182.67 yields 8.979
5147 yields 8.754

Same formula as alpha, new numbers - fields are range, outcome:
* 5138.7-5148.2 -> 9.466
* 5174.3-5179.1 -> 9.651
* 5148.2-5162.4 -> 9.858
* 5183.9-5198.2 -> 9.475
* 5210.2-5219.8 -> 9.317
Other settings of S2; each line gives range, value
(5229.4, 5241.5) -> 10.15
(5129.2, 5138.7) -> 9.298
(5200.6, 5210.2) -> 9.967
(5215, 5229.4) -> 9.244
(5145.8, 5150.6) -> 8.754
